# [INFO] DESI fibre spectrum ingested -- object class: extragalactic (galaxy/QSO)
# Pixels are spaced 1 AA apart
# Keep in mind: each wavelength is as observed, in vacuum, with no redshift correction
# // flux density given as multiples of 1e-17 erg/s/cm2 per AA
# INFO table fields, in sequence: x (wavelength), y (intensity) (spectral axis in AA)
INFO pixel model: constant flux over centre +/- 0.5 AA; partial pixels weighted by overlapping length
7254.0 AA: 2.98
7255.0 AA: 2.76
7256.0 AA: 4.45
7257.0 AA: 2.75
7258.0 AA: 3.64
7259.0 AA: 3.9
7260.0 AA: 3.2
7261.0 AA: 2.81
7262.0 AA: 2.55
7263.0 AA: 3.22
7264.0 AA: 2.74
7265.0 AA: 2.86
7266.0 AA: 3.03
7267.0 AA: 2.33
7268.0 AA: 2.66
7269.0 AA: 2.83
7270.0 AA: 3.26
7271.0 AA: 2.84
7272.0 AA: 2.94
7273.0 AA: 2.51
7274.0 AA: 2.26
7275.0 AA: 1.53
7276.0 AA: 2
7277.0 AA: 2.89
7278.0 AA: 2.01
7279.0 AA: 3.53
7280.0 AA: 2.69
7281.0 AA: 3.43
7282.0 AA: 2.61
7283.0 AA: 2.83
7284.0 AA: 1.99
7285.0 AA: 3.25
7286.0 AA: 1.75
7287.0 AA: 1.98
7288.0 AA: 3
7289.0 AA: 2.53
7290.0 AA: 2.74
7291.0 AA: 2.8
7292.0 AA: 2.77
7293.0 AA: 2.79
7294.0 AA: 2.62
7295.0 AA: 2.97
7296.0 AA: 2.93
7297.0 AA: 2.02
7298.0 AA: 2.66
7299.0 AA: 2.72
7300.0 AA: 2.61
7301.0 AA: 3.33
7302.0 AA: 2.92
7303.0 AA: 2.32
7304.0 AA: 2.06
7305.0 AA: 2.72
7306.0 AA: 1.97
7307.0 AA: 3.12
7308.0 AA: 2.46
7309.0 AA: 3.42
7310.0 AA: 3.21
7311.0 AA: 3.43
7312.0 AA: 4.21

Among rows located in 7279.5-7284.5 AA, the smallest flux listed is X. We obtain 1.99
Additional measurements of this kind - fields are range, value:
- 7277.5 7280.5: 2.01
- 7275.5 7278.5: 2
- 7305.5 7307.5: 1.97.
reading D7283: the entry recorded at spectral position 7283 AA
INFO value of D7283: 2.83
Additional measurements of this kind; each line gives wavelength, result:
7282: 2.61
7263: 3.22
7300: 2.61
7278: 2.01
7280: 2.69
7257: 2.75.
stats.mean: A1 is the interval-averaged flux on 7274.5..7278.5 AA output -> 2.11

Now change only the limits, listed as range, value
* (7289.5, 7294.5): 2.74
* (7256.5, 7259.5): 3.43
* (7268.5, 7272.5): 2.97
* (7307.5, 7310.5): 3.03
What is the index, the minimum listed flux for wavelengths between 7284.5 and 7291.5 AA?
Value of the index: 1.75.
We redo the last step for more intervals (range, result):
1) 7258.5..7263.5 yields 2.55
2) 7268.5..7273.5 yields 2.51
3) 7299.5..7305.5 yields 2.06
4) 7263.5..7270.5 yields 2.33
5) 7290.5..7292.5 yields 2.77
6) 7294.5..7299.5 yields 2.02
